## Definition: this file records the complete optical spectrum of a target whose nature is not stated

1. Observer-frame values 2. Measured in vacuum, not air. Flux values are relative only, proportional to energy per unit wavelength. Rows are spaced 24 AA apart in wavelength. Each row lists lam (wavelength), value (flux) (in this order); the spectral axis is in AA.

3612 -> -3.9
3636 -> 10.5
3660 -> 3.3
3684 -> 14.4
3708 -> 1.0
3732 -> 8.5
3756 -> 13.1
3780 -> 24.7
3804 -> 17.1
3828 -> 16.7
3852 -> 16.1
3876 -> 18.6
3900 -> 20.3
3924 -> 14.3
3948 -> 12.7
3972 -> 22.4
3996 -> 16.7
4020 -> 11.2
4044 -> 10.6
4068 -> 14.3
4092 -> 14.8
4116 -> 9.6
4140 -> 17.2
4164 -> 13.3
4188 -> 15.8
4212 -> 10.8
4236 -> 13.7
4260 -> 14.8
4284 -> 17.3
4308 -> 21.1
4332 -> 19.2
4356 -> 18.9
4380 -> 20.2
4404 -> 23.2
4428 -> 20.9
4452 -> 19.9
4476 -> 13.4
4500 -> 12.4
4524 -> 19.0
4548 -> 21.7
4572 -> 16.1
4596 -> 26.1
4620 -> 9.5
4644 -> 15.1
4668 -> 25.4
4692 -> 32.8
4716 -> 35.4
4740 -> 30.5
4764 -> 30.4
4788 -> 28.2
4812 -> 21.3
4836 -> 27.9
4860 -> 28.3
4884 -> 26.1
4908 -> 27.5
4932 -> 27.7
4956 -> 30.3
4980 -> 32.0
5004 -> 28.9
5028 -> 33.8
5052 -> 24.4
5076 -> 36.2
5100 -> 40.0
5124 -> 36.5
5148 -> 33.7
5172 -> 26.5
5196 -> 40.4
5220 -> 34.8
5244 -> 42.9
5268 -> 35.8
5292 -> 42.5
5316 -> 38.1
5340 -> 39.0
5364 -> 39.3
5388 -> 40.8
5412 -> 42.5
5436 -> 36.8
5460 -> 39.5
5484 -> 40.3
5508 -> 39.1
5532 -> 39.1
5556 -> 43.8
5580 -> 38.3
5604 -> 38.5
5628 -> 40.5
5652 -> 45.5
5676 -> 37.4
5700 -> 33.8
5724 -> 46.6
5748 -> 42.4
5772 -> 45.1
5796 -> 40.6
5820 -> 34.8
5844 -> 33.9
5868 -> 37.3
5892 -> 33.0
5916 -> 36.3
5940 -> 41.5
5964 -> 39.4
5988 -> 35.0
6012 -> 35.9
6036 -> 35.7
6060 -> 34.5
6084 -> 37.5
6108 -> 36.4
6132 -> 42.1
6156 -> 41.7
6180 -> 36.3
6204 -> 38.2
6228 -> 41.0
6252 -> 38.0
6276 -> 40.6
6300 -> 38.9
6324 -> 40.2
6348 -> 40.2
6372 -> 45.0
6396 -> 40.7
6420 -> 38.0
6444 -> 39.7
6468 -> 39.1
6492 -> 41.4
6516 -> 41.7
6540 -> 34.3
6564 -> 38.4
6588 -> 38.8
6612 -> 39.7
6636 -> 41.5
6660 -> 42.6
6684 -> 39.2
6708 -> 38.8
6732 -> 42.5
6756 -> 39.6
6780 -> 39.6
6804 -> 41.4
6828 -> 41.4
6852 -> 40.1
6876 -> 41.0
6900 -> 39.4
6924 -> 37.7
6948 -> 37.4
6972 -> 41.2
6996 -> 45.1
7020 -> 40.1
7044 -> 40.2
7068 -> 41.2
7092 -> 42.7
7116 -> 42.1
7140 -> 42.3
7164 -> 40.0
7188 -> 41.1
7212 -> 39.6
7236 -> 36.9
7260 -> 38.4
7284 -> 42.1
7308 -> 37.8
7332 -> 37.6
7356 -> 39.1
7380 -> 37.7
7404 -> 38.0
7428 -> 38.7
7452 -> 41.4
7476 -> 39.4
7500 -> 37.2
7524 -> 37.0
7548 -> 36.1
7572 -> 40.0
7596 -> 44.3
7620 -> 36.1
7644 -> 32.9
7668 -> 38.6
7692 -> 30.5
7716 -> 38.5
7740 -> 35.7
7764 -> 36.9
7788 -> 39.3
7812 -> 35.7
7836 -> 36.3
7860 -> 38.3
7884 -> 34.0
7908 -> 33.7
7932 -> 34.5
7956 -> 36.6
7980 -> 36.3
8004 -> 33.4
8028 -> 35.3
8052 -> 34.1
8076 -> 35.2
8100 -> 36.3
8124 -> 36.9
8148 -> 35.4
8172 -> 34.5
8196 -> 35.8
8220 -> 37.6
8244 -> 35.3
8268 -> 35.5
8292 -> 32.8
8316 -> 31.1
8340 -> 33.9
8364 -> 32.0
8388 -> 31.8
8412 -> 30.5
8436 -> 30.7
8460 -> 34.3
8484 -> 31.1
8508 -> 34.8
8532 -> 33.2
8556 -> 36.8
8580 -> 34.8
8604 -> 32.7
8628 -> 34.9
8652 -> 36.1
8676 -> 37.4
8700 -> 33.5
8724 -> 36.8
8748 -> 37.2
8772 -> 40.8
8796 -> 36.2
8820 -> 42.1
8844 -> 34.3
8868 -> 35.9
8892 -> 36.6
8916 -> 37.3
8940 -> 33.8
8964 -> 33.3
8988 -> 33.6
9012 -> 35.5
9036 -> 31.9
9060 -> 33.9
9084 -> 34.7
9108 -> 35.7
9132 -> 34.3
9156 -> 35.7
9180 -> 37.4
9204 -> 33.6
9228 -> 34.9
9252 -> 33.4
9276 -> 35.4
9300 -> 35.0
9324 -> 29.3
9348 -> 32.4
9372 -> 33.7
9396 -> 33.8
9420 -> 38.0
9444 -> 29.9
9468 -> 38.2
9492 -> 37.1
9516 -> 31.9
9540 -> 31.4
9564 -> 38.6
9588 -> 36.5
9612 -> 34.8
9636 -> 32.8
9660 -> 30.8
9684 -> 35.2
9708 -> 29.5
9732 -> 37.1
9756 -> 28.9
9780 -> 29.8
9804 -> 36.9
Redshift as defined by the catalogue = 0.17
